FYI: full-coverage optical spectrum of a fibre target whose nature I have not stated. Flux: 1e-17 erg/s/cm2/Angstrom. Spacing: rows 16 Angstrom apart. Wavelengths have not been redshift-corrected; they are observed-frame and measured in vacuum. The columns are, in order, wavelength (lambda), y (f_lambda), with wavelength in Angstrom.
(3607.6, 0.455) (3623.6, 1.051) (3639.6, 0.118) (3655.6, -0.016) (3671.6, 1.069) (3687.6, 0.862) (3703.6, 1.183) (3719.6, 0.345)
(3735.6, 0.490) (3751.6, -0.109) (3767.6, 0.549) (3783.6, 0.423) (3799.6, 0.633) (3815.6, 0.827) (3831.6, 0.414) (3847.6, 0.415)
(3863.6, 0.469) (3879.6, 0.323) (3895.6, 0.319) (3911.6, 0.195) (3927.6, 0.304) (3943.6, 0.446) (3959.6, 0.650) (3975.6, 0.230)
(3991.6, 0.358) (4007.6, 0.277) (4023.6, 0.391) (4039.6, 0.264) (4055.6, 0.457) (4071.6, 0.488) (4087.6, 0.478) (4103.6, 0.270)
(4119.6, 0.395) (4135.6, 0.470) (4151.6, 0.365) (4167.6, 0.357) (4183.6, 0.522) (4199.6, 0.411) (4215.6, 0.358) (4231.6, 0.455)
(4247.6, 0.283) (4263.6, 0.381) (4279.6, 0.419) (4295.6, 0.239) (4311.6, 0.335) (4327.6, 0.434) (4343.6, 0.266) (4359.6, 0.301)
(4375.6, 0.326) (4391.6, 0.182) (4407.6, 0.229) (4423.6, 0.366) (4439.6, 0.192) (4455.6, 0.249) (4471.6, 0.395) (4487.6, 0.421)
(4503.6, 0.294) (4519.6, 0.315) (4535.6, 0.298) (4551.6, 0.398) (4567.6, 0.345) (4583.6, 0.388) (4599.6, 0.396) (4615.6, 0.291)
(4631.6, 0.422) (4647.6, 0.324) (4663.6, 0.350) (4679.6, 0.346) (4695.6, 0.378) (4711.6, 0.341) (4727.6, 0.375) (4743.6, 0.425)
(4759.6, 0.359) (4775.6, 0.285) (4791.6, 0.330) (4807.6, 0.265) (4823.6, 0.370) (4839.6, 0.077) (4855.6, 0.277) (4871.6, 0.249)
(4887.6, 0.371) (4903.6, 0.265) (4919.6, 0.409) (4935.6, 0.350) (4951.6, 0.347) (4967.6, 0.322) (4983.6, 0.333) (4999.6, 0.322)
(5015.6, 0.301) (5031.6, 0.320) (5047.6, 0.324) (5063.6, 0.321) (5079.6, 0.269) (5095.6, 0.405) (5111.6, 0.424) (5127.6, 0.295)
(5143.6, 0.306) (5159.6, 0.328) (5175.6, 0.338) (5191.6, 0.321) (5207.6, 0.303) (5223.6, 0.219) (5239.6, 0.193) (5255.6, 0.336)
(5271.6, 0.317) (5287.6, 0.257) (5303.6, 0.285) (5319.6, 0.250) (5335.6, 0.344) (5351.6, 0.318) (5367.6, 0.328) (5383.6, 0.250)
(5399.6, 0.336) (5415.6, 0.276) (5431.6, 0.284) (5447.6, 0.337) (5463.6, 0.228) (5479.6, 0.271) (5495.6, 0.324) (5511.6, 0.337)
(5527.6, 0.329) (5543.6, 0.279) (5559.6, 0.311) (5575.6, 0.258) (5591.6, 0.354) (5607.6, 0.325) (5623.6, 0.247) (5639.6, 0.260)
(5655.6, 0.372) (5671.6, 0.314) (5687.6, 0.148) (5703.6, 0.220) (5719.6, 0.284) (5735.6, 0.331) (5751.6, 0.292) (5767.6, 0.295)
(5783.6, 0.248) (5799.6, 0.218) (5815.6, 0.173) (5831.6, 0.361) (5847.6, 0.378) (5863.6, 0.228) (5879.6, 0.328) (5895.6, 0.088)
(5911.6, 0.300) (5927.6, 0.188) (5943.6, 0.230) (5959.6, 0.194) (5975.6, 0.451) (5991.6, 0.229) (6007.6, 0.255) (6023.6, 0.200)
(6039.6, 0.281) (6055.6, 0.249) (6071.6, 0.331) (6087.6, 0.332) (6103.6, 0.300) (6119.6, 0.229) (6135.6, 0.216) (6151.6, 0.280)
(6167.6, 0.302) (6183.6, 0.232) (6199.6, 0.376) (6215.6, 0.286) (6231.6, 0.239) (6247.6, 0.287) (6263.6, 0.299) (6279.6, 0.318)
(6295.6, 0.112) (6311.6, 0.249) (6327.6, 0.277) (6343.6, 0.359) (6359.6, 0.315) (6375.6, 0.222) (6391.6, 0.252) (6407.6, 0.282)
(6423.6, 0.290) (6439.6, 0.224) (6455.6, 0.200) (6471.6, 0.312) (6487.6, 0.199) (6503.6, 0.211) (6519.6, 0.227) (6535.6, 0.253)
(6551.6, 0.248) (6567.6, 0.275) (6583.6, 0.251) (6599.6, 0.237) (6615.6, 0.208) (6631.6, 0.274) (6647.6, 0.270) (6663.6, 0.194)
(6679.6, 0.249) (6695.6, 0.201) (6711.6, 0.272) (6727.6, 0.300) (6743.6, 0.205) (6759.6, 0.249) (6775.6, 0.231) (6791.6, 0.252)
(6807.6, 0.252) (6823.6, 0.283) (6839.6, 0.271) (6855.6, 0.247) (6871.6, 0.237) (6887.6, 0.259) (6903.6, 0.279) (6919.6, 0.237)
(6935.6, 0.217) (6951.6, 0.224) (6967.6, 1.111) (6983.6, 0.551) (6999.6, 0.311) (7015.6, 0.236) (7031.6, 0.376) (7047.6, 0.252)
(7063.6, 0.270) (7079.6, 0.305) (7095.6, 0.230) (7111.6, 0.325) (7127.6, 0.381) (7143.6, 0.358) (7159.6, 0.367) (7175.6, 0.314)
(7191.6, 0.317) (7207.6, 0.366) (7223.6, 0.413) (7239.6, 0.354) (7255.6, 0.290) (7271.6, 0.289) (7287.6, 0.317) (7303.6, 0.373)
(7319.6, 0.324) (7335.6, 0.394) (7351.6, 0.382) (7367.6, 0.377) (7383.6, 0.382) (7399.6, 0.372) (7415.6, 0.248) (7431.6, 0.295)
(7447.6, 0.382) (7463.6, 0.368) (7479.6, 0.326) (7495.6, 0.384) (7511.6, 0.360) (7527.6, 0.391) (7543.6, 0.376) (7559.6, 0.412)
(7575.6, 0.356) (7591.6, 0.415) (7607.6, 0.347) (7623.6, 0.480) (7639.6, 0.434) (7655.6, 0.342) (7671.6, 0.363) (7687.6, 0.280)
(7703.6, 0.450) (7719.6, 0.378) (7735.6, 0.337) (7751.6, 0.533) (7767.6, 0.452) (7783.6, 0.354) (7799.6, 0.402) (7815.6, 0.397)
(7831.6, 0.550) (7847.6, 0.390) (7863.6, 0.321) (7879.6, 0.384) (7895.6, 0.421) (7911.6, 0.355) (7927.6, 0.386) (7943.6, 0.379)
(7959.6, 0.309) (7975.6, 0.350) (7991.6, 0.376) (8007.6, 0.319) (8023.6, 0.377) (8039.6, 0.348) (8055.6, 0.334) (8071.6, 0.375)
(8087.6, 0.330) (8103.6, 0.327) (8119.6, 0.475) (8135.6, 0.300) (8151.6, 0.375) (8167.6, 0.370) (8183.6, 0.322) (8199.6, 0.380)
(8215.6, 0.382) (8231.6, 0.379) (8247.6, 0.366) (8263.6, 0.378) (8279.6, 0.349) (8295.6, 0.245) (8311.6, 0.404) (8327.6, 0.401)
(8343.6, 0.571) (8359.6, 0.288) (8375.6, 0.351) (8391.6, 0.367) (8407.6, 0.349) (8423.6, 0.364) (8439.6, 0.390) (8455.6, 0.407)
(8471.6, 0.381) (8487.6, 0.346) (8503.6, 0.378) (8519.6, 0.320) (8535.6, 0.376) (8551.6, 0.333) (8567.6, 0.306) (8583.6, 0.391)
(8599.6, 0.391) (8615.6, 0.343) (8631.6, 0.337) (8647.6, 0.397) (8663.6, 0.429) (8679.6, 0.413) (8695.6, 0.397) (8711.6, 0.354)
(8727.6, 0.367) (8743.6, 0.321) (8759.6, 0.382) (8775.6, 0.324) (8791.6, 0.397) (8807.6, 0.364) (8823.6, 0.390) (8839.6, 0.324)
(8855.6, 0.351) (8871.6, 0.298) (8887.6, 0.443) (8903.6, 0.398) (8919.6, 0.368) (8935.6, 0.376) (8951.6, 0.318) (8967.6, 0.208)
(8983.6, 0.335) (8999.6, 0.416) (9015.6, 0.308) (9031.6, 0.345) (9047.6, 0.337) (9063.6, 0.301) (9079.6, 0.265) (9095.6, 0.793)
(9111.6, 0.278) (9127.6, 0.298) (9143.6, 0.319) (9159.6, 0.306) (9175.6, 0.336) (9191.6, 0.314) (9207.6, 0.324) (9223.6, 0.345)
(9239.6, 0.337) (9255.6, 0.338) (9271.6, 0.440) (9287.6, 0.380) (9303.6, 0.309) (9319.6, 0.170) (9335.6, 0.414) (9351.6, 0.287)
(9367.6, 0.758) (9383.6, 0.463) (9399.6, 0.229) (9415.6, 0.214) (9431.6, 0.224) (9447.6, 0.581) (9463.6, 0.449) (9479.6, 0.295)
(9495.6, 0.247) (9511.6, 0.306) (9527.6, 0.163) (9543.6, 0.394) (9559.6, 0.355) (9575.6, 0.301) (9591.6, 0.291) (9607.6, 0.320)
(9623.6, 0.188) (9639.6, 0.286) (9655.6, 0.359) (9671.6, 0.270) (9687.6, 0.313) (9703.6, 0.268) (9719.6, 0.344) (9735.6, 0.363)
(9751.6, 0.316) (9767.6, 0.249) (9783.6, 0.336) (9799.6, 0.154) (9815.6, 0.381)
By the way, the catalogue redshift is 0.870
